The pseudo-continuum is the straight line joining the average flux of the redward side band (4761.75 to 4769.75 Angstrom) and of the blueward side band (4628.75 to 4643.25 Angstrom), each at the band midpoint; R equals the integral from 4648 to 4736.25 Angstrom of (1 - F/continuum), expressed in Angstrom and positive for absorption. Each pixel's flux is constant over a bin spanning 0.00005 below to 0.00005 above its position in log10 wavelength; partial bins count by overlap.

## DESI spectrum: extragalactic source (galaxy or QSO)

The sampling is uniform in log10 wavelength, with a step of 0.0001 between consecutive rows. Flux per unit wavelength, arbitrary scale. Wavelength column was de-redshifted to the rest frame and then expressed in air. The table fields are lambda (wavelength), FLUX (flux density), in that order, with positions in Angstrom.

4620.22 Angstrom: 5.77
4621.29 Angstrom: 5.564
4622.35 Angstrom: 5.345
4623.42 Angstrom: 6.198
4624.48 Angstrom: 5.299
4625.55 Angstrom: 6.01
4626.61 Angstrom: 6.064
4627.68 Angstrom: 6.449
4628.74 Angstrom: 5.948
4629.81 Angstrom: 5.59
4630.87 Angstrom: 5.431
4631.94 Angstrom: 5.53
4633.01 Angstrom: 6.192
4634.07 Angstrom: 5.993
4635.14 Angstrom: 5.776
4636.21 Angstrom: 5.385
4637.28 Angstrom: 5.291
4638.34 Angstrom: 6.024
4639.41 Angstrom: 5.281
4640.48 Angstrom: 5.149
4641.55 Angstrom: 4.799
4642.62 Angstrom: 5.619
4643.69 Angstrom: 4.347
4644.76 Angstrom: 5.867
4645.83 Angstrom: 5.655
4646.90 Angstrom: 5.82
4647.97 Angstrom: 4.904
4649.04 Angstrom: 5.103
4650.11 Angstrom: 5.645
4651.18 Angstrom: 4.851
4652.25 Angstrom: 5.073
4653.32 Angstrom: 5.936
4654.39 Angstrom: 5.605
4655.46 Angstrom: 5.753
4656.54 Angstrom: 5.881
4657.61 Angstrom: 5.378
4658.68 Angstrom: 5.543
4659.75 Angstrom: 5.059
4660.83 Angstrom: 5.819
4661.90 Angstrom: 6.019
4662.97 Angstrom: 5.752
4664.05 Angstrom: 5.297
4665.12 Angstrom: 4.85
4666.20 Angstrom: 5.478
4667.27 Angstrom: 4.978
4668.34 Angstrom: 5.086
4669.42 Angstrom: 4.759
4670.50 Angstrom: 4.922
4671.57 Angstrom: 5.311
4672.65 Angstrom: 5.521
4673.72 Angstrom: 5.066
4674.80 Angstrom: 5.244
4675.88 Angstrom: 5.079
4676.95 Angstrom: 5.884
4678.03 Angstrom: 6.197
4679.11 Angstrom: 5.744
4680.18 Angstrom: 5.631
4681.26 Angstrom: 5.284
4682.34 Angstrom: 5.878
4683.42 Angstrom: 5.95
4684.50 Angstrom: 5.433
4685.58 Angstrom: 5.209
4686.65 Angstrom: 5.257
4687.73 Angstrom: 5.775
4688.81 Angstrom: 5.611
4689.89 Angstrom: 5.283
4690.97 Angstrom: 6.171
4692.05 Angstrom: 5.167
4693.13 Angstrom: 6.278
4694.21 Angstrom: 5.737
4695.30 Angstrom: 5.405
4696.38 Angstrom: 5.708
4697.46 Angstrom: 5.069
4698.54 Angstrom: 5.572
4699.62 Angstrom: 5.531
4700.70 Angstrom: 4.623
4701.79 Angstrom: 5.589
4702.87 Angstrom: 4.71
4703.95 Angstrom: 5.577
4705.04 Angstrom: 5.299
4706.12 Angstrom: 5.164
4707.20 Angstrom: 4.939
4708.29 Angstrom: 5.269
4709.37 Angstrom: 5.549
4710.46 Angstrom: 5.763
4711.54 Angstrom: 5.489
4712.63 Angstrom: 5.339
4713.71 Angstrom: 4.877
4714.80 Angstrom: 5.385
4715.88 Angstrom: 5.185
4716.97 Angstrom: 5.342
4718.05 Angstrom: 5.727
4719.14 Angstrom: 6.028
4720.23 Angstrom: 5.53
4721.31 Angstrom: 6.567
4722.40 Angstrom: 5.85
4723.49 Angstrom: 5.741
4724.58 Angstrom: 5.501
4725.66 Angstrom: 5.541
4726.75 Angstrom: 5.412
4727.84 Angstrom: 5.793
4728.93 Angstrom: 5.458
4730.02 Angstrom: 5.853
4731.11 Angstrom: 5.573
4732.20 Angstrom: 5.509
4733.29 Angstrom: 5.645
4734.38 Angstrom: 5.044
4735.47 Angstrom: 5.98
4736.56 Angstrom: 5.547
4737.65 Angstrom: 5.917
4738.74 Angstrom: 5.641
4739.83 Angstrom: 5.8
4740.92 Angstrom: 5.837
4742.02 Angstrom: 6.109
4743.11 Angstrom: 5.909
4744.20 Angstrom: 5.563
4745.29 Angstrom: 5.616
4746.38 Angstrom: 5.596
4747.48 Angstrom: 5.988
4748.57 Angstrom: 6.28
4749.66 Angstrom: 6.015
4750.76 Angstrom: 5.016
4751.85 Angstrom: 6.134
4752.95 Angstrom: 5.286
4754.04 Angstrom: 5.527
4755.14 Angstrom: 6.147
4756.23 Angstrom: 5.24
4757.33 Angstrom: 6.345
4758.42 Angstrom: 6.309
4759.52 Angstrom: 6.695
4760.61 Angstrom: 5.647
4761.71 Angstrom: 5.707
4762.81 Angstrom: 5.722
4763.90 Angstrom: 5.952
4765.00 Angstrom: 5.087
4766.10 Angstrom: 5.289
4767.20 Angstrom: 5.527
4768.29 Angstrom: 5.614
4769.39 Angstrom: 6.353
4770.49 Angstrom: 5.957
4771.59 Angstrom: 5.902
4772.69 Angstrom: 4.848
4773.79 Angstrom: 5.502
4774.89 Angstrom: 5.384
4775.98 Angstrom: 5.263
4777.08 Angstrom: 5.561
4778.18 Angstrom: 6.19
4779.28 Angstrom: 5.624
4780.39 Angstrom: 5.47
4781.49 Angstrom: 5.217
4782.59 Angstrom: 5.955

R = 1.8 Angstrom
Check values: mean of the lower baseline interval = 5.55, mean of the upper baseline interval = 5.64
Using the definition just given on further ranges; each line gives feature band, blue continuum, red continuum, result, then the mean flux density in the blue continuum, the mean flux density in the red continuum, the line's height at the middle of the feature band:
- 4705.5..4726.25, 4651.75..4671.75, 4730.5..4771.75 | 0.4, 5.4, 5.76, 5.62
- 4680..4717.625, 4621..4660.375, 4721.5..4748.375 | 1.4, 5.55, 5.7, 5.64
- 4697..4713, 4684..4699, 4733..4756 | 0.9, 5.55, 5.74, 5.6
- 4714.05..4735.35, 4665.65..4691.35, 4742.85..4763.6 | 0.3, 5.44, 5.83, 5.68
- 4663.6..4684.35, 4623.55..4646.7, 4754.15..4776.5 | 1.0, 5.62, 5.72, 5.65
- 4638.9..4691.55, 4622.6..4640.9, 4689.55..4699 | 2.3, 5.74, 5.6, 5.67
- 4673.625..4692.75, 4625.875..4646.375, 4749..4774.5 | 0.3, 5.6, 5.73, 5.65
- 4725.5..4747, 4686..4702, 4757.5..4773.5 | 0.0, 5.51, 5.77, 5.66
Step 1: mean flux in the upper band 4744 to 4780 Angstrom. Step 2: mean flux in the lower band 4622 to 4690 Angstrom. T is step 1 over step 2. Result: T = 1.04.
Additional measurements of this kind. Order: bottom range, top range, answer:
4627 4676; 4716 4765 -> 1.06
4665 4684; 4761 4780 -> 1.04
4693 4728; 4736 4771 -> 1.06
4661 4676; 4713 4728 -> 1.07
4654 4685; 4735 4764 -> 1.07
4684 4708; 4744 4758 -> 1.06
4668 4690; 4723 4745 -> 1.04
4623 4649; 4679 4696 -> 1.00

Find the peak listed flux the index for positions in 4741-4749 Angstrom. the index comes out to 6.28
